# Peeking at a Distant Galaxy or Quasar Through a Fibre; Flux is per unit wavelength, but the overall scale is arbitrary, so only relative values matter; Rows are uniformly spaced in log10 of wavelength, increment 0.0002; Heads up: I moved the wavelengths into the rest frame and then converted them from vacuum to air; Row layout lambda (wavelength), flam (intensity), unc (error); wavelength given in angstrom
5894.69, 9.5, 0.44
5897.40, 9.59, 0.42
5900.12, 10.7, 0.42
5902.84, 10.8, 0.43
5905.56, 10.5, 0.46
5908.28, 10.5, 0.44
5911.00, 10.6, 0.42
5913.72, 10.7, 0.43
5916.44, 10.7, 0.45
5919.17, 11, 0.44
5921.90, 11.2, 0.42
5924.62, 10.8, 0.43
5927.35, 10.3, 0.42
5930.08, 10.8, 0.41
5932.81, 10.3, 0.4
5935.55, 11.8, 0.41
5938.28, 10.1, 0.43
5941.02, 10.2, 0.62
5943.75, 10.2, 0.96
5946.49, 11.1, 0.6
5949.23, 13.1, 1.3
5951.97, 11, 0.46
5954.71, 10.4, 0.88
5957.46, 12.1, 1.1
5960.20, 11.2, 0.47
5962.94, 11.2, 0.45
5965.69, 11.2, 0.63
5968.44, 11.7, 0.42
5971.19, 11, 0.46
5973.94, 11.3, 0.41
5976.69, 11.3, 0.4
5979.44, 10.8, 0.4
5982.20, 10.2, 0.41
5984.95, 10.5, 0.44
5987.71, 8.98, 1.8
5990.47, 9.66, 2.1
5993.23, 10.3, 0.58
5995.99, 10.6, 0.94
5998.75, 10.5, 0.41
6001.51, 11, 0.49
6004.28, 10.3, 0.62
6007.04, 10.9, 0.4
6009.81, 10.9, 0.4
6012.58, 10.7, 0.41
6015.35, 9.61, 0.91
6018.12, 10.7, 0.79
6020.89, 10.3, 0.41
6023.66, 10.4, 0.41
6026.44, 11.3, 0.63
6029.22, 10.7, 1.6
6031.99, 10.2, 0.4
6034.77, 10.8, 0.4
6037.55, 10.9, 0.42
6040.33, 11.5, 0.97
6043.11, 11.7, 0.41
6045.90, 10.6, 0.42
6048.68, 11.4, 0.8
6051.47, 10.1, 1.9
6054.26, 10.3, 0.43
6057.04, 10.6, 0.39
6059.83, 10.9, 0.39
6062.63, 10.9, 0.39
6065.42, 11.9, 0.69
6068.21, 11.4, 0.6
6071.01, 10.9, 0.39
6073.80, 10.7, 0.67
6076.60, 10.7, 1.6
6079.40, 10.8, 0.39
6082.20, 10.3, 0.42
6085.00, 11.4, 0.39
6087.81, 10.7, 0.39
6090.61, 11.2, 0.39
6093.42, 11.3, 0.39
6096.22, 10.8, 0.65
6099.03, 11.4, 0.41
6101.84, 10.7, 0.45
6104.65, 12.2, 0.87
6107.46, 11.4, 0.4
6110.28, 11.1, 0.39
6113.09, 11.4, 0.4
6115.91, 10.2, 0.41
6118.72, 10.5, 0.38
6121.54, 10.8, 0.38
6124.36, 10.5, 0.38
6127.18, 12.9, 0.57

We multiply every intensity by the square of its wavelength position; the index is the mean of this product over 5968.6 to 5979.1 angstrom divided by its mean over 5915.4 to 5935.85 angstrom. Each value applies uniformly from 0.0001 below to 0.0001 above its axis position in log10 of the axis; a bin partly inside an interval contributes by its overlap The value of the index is 1.1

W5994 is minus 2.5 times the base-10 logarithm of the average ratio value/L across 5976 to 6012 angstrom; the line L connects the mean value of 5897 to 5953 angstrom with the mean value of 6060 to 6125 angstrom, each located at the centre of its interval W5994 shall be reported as 0.044 mag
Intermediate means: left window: 10.8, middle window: 10.4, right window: 11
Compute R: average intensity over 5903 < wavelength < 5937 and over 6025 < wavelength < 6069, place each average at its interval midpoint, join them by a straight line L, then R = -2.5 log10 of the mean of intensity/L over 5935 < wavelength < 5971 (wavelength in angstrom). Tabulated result -0.03 mag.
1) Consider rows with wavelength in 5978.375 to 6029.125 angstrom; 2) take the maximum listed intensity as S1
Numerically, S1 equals 11.3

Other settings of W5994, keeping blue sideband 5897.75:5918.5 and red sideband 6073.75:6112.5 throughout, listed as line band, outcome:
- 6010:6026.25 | 0.043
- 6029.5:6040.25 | 0.017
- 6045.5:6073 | 0.007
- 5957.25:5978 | -0.058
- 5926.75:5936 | -0.008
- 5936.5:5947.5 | 0.026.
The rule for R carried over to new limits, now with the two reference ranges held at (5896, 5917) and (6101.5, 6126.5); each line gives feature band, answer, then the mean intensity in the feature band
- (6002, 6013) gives 0.005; 10.7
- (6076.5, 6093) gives 0.009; 10.9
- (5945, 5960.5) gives -0.085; 11.5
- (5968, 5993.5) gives 0.016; 10.5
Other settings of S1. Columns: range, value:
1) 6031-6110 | 12.2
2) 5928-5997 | 13.1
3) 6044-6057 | 11.4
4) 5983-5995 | 10.5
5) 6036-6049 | 11.7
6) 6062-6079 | 11.9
